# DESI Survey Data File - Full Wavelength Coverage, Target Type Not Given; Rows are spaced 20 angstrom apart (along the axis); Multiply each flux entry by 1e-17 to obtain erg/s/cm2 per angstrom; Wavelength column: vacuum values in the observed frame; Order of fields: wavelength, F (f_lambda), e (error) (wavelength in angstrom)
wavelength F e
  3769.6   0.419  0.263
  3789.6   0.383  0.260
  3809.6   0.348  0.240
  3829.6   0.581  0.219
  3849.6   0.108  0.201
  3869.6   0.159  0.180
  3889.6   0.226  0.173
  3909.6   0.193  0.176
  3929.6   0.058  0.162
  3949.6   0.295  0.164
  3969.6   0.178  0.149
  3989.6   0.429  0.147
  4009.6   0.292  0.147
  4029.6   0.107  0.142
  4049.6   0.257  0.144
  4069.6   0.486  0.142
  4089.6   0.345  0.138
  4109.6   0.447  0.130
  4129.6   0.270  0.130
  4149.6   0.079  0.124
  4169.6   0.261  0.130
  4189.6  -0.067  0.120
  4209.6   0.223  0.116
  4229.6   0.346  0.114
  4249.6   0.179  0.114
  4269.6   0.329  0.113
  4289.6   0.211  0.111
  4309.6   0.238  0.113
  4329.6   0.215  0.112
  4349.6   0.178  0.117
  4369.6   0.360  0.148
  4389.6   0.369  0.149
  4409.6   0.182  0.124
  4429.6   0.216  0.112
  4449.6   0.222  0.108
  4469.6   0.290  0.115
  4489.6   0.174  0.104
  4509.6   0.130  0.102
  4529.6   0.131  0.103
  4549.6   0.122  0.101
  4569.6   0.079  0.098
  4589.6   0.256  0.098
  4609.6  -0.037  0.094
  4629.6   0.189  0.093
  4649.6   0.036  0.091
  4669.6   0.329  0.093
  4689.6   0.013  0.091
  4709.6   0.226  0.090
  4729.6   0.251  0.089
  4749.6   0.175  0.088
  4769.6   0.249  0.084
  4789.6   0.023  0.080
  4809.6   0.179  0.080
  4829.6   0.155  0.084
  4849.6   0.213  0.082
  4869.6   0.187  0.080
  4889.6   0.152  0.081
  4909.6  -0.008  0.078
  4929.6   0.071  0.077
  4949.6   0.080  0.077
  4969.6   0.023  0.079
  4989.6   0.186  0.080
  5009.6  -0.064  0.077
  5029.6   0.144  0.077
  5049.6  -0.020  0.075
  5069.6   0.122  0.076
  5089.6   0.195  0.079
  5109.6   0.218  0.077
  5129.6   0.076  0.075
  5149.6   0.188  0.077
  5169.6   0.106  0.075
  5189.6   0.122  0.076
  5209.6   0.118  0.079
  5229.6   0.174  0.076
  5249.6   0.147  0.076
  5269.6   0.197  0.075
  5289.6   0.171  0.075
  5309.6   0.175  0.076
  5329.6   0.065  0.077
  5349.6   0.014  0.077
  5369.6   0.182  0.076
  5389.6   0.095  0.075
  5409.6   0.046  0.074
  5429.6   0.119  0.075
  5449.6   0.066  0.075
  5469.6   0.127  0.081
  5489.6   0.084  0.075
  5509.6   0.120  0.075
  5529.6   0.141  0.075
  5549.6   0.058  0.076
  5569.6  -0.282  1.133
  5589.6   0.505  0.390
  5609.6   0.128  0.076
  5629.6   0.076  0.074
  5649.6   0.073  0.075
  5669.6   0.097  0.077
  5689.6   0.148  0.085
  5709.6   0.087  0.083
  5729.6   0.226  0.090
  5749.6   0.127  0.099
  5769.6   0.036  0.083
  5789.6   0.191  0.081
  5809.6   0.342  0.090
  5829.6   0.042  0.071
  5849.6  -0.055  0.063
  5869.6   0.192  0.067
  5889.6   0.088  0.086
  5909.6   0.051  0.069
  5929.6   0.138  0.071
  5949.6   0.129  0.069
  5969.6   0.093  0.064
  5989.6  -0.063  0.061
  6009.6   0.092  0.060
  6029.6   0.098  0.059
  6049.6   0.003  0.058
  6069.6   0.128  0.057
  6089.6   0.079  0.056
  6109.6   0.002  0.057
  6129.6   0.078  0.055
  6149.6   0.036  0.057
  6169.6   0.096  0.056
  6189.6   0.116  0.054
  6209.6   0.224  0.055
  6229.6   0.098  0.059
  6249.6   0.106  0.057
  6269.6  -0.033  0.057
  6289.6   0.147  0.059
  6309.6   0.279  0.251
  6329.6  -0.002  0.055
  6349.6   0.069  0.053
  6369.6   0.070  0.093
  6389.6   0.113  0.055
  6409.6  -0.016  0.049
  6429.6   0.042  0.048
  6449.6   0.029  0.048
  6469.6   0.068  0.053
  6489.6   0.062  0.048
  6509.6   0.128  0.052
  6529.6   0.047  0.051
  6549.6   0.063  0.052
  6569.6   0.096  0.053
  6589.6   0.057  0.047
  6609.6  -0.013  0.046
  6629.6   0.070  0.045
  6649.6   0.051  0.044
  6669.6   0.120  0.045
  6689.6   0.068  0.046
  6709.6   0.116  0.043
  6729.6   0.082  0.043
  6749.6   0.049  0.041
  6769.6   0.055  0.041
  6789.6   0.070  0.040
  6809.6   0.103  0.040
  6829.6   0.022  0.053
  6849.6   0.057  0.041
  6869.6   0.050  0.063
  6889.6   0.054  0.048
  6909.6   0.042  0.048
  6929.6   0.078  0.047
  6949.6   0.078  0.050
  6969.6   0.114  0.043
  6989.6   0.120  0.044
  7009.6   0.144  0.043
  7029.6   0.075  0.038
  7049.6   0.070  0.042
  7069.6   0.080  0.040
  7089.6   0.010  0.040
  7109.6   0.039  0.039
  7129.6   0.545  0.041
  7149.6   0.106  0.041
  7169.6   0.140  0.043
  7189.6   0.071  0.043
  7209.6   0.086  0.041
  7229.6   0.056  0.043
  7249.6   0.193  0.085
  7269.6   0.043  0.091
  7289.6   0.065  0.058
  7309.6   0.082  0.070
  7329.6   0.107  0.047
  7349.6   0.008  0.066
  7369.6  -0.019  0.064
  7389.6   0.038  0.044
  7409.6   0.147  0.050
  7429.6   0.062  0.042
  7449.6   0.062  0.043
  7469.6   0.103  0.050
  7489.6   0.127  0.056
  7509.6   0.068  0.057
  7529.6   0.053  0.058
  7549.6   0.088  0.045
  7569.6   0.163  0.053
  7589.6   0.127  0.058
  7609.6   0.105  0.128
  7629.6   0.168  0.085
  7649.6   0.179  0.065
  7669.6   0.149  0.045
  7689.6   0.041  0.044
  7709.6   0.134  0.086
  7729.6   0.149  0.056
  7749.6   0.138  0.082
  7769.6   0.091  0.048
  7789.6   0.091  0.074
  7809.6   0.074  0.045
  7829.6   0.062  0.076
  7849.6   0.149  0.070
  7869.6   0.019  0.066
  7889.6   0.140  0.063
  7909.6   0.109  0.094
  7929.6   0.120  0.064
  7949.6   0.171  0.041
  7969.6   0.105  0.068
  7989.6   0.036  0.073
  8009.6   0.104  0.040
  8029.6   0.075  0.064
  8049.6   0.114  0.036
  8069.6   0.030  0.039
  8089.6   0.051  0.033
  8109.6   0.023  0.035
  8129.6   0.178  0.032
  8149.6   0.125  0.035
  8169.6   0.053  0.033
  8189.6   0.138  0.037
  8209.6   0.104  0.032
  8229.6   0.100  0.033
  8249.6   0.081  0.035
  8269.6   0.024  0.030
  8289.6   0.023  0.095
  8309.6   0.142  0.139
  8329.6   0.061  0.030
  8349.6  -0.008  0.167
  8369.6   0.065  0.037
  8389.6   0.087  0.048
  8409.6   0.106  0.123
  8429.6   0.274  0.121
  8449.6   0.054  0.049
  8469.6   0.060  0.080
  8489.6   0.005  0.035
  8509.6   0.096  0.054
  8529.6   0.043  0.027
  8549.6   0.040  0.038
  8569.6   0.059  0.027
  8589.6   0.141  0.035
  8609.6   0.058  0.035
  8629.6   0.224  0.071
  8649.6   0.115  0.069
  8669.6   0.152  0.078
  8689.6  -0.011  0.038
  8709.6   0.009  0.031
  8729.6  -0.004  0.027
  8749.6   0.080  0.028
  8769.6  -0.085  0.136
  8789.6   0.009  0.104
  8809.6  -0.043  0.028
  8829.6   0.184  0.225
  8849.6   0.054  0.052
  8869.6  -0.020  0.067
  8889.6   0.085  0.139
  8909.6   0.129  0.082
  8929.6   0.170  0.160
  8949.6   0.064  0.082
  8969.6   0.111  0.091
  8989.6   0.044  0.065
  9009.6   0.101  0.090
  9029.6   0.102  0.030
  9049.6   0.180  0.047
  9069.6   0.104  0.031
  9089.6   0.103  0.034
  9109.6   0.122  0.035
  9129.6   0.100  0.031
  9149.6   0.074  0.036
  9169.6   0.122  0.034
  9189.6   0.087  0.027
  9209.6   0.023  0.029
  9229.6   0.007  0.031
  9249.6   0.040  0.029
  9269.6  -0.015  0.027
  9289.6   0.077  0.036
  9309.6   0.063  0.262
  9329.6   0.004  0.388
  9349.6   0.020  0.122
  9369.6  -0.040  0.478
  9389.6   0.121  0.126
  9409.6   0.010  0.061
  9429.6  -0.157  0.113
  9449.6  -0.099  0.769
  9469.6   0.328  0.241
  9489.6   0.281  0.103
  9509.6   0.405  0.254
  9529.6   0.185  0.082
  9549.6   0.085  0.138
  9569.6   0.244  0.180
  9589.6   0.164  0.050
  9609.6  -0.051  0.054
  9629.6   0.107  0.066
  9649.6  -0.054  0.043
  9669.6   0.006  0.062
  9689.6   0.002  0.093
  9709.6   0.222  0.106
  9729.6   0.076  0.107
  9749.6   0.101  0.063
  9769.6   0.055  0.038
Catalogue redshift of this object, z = 0.912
